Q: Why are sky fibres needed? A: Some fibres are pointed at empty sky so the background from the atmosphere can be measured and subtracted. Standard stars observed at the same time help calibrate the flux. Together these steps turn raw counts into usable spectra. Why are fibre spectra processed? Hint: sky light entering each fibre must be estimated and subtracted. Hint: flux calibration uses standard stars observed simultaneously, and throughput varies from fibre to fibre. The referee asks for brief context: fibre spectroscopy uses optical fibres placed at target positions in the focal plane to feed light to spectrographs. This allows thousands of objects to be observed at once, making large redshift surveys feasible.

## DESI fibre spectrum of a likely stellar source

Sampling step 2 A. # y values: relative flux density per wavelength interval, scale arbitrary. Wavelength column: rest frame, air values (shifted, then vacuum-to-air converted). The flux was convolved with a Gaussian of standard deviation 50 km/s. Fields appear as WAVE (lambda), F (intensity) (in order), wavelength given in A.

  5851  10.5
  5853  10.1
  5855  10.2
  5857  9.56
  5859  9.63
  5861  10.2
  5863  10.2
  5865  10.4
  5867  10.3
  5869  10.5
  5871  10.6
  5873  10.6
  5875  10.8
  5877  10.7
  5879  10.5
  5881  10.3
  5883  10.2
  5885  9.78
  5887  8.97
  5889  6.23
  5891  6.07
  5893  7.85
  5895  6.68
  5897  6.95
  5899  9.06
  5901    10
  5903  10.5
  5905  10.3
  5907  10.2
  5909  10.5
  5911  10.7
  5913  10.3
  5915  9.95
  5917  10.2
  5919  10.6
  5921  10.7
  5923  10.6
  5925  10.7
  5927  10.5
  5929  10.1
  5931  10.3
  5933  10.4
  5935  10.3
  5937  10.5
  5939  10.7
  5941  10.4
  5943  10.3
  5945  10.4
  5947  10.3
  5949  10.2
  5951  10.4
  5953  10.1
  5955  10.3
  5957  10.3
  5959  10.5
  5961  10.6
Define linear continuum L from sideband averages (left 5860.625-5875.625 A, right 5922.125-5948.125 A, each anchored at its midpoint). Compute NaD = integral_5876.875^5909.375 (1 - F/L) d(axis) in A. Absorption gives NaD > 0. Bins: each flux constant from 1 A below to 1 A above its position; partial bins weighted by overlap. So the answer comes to 4.4 A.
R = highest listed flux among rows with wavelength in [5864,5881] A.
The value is 10.8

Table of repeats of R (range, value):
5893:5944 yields 10.7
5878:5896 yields 10.5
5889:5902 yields 10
